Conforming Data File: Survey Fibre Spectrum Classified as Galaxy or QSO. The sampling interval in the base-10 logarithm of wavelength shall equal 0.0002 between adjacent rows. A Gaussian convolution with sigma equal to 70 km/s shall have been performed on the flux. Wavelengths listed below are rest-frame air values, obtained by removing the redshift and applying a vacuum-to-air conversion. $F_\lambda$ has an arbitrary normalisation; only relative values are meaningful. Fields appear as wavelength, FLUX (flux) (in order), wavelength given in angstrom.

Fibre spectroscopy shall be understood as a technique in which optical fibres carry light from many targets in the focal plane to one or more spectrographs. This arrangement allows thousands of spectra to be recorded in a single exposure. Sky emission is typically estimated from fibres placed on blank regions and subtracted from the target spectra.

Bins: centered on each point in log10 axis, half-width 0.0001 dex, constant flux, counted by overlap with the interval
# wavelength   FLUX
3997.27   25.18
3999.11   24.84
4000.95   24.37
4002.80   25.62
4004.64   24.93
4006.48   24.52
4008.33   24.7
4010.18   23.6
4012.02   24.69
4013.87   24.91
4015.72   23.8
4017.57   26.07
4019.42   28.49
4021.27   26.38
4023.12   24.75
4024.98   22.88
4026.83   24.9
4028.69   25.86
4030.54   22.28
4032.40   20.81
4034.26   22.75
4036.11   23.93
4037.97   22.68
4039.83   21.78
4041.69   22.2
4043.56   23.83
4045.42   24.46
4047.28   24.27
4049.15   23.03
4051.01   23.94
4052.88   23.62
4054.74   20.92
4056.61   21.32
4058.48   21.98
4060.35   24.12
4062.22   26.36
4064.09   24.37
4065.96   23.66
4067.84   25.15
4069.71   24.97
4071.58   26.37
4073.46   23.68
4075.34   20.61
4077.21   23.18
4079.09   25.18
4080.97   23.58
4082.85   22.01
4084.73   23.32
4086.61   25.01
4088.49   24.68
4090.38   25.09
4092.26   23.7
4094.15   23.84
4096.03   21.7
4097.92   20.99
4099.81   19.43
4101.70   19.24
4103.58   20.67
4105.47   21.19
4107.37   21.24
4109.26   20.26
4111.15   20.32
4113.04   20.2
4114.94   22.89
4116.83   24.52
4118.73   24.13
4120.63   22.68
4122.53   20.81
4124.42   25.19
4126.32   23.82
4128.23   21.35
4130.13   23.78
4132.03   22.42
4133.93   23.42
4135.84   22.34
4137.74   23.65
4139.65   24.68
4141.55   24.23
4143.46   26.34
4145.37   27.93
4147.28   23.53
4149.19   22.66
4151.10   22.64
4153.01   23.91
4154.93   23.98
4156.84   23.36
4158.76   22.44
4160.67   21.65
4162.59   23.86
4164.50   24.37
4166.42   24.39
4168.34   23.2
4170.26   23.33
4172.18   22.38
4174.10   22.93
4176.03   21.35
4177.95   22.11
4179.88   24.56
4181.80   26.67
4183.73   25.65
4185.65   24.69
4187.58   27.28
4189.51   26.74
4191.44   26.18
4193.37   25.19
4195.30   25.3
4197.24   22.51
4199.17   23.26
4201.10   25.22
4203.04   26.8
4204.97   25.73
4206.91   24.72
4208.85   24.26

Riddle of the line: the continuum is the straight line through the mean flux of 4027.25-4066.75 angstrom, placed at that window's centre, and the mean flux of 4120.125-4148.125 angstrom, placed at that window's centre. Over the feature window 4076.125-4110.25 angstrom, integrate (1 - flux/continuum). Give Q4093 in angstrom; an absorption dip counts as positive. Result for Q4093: 1.6 angstrom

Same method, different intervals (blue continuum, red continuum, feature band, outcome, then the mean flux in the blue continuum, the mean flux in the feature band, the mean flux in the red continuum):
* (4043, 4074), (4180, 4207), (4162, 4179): 1.4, 23.9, 23.1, 25.4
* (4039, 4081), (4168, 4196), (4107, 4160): 2.1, 23.6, 23.2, 24.5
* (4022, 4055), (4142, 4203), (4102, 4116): 1.7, 23.3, 20.9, 24.2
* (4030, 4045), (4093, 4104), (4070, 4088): -1.8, 22.6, 23.7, 21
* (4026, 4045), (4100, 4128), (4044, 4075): -1.5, 23.1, 23.8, 21.9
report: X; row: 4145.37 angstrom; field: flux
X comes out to 27.93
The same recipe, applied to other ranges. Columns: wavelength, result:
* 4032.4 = 20.81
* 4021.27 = 26.38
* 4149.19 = 22.66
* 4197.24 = 22.51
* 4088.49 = 24.68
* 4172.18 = 22.38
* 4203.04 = 26.8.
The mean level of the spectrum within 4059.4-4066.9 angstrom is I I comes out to 24.6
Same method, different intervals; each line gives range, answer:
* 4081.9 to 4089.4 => 23.8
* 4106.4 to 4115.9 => 21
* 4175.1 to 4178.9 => 21.8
